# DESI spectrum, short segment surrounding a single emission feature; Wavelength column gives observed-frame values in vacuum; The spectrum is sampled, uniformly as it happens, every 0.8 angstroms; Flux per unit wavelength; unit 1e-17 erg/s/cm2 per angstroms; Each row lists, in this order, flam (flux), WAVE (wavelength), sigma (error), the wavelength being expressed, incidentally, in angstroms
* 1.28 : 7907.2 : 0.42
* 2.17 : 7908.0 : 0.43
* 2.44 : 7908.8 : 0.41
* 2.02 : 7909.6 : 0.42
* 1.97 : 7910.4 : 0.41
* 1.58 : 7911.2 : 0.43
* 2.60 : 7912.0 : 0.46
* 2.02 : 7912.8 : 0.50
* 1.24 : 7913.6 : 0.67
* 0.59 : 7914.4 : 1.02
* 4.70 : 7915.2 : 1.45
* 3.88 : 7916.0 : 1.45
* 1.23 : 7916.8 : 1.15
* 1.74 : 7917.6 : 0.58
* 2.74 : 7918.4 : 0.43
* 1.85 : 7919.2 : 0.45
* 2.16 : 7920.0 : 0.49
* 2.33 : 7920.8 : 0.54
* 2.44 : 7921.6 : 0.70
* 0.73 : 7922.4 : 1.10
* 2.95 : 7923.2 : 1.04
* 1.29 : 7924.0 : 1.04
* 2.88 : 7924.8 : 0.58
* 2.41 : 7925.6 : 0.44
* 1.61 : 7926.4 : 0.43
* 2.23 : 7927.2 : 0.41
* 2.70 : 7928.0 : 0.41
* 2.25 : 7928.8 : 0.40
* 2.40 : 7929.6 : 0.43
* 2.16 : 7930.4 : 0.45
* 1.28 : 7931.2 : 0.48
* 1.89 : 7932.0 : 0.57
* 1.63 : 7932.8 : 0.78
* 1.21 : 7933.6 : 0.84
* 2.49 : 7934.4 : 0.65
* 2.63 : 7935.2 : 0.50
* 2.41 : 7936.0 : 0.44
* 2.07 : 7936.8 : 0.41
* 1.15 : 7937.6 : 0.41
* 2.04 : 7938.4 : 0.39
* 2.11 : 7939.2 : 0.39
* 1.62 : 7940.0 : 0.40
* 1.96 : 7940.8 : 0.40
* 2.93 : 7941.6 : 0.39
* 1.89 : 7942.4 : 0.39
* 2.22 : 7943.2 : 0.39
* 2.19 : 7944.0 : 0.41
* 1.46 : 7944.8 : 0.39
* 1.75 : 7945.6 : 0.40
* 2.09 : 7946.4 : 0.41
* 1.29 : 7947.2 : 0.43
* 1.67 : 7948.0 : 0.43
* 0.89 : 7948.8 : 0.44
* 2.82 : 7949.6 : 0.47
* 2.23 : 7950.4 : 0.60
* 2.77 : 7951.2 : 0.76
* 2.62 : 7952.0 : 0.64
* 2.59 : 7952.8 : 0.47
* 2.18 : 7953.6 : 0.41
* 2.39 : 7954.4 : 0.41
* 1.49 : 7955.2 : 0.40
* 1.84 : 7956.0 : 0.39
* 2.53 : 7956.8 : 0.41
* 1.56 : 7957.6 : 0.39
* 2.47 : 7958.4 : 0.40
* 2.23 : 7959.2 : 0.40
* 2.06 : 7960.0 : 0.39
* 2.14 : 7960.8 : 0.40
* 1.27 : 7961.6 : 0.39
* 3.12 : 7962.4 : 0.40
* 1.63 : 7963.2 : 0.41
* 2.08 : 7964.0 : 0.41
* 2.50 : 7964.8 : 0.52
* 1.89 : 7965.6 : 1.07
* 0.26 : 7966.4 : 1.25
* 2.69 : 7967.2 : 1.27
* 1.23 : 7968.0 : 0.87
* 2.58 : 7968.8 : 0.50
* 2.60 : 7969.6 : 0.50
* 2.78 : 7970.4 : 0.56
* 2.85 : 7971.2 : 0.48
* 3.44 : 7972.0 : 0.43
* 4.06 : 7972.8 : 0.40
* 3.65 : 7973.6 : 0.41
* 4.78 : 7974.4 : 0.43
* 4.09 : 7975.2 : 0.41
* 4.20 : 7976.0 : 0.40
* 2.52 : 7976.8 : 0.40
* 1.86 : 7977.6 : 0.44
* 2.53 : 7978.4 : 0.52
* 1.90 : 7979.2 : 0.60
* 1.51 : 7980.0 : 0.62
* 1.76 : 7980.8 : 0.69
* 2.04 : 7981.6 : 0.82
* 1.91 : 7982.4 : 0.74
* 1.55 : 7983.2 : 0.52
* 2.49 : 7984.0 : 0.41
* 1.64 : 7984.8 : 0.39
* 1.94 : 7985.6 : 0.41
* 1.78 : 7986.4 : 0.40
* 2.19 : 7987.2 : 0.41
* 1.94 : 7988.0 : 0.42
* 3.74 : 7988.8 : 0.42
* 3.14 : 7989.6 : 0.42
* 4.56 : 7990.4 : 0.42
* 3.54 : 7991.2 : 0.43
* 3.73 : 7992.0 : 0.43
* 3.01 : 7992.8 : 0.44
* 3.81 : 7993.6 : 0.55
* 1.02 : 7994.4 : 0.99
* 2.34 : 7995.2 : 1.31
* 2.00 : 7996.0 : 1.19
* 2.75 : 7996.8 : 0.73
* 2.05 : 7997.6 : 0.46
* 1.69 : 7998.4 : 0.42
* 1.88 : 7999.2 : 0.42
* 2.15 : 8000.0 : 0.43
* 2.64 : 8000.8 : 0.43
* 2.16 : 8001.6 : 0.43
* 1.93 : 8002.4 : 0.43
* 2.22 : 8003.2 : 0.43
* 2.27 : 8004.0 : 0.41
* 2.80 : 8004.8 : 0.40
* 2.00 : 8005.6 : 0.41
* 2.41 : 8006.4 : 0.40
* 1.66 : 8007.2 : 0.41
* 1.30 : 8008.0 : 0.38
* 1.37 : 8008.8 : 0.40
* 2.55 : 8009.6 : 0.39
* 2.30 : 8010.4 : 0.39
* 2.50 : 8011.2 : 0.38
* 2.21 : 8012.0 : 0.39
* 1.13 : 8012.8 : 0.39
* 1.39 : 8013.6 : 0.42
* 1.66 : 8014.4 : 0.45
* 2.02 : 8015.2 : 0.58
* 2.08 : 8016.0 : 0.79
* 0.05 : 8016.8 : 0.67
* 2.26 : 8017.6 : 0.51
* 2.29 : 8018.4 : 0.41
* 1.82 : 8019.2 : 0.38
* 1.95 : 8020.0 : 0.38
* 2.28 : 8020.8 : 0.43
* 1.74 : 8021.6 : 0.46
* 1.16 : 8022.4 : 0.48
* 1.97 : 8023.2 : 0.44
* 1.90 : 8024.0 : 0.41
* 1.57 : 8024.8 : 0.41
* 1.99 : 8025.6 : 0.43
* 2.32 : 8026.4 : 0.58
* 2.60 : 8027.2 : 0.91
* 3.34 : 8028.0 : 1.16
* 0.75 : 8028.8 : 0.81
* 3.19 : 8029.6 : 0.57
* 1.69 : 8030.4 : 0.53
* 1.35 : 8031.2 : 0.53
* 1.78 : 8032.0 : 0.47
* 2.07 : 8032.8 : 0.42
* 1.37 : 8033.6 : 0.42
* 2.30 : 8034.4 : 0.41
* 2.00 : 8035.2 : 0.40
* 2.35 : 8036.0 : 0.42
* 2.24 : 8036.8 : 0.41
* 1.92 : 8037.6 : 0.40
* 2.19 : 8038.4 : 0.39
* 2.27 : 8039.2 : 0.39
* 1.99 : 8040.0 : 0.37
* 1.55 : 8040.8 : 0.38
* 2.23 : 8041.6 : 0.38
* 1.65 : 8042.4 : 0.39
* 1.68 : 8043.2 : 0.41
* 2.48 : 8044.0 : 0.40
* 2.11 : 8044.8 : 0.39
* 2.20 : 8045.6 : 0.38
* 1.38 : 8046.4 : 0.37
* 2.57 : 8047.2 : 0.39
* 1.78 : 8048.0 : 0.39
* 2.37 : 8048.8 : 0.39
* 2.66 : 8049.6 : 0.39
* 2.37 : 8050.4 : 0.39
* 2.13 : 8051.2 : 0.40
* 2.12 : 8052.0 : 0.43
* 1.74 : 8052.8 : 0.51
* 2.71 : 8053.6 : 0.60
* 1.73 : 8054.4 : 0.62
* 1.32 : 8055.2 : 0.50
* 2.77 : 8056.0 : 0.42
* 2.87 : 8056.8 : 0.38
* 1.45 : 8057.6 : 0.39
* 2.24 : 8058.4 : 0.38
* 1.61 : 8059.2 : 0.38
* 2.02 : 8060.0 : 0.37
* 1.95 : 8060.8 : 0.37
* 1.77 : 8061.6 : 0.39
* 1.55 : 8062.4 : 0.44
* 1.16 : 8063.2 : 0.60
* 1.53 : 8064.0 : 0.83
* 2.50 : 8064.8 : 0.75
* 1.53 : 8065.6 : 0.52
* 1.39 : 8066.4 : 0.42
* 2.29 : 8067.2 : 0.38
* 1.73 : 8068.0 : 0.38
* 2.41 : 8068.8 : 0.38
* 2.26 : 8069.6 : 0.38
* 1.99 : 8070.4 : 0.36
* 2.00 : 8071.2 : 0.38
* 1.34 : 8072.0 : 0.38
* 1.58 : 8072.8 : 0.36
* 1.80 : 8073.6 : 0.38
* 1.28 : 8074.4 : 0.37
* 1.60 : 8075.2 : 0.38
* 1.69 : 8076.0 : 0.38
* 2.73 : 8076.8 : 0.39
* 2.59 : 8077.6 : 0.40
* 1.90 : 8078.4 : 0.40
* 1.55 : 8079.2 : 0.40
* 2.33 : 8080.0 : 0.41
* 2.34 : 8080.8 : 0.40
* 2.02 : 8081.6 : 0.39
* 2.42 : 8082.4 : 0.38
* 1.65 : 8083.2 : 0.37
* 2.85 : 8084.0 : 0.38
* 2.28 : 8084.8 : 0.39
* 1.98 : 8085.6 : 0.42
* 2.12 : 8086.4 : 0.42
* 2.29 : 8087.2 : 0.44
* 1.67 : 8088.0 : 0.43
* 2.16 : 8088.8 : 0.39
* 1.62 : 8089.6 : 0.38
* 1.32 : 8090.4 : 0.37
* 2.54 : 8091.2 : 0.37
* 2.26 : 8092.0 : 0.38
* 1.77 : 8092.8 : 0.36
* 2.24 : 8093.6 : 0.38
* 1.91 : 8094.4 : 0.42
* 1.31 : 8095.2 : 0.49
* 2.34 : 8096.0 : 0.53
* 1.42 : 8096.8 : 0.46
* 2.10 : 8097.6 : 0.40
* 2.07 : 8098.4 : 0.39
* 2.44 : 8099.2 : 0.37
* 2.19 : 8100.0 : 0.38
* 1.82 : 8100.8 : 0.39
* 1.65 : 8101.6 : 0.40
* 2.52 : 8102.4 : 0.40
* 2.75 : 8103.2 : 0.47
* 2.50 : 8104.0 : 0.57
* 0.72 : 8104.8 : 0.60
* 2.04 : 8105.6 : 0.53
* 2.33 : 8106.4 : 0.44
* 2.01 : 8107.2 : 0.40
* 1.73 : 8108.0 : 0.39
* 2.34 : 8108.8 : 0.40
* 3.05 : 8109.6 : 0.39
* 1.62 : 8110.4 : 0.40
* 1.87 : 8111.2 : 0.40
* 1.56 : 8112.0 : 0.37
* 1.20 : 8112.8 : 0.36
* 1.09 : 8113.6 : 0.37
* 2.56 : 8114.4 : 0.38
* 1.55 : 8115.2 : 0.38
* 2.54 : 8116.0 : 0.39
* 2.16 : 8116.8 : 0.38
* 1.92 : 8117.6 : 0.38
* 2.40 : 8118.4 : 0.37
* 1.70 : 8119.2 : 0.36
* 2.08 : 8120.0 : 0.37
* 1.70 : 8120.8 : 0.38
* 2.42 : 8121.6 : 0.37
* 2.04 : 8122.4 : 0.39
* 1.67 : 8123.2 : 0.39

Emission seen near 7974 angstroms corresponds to [S II] 6716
